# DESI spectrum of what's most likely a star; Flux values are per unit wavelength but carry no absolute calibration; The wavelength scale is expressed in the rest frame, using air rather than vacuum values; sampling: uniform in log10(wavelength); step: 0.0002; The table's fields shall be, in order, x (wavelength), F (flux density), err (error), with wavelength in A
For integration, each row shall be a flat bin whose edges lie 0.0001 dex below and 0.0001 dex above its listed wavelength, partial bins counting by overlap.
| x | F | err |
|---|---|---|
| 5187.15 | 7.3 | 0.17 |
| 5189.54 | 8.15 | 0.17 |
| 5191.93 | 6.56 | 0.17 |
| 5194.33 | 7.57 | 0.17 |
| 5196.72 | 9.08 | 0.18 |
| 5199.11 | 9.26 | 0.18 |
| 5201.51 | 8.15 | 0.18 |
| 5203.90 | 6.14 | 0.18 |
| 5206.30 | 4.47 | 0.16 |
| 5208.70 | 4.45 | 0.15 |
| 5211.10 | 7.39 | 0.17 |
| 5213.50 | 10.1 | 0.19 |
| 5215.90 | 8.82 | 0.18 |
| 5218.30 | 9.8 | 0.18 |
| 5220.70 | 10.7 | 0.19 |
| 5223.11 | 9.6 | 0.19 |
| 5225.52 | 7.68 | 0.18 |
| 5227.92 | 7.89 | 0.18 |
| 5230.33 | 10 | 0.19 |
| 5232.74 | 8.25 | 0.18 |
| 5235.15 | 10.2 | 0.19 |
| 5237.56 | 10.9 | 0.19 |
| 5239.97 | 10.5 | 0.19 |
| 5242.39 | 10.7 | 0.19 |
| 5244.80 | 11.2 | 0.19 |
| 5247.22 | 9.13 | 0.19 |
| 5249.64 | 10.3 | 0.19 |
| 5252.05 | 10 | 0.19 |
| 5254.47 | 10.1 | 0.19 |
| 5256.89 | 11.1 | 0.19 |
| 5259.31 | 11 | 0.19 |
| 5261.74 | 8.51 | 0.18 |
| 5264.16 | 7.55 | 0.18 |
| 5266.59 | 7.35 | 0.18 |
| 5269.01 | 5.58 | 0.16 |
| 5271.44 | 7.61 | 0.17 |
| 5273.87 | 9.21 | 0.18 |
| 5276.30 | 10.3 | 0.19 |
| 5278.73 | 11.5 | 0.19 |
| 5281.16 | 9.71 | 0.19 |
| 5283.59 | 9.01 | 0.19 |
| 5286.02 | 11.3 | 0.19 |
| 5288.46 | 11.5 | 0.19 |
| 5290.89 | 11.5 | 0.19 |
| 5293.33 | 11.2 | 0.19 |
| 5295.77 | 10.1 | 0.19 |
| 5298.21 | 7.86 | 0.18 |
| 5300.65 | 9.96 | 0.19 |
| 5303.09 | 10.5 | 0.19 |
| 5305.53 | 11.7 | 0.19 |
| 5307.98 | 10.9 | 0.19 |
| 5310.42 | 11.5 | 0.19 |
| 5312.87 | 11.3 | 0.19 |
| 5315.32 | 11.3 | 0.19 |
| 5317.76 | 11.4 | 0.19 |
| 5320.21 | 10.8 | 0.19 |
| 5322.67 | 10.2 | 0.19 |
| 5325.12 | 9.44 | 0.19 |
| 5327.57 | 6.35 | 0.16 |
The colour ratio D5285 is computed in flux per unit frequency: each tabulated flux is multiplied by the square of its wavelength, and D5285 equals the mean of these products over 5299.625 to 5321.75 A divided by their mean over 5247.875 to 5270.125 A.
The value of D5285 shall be 1.24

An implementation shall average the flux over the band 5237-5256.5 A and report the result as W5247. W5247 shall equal 10.4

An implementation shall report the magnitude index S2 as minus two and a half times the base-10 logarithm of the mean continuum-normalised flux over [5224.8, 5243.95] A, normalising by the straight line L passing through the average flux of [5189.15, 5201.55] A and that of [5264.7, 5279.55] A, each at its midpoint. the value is -0.16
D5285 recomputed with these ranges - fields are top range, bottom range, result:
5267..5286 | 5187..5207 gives 1.25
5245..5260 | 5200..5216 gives 1.50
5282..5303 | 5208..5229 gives 1.23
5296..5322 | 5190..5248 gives 1.27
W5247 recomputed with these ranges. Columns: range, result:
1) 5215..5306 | 9.72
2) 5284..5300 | 10.5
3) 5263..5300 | 9.43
